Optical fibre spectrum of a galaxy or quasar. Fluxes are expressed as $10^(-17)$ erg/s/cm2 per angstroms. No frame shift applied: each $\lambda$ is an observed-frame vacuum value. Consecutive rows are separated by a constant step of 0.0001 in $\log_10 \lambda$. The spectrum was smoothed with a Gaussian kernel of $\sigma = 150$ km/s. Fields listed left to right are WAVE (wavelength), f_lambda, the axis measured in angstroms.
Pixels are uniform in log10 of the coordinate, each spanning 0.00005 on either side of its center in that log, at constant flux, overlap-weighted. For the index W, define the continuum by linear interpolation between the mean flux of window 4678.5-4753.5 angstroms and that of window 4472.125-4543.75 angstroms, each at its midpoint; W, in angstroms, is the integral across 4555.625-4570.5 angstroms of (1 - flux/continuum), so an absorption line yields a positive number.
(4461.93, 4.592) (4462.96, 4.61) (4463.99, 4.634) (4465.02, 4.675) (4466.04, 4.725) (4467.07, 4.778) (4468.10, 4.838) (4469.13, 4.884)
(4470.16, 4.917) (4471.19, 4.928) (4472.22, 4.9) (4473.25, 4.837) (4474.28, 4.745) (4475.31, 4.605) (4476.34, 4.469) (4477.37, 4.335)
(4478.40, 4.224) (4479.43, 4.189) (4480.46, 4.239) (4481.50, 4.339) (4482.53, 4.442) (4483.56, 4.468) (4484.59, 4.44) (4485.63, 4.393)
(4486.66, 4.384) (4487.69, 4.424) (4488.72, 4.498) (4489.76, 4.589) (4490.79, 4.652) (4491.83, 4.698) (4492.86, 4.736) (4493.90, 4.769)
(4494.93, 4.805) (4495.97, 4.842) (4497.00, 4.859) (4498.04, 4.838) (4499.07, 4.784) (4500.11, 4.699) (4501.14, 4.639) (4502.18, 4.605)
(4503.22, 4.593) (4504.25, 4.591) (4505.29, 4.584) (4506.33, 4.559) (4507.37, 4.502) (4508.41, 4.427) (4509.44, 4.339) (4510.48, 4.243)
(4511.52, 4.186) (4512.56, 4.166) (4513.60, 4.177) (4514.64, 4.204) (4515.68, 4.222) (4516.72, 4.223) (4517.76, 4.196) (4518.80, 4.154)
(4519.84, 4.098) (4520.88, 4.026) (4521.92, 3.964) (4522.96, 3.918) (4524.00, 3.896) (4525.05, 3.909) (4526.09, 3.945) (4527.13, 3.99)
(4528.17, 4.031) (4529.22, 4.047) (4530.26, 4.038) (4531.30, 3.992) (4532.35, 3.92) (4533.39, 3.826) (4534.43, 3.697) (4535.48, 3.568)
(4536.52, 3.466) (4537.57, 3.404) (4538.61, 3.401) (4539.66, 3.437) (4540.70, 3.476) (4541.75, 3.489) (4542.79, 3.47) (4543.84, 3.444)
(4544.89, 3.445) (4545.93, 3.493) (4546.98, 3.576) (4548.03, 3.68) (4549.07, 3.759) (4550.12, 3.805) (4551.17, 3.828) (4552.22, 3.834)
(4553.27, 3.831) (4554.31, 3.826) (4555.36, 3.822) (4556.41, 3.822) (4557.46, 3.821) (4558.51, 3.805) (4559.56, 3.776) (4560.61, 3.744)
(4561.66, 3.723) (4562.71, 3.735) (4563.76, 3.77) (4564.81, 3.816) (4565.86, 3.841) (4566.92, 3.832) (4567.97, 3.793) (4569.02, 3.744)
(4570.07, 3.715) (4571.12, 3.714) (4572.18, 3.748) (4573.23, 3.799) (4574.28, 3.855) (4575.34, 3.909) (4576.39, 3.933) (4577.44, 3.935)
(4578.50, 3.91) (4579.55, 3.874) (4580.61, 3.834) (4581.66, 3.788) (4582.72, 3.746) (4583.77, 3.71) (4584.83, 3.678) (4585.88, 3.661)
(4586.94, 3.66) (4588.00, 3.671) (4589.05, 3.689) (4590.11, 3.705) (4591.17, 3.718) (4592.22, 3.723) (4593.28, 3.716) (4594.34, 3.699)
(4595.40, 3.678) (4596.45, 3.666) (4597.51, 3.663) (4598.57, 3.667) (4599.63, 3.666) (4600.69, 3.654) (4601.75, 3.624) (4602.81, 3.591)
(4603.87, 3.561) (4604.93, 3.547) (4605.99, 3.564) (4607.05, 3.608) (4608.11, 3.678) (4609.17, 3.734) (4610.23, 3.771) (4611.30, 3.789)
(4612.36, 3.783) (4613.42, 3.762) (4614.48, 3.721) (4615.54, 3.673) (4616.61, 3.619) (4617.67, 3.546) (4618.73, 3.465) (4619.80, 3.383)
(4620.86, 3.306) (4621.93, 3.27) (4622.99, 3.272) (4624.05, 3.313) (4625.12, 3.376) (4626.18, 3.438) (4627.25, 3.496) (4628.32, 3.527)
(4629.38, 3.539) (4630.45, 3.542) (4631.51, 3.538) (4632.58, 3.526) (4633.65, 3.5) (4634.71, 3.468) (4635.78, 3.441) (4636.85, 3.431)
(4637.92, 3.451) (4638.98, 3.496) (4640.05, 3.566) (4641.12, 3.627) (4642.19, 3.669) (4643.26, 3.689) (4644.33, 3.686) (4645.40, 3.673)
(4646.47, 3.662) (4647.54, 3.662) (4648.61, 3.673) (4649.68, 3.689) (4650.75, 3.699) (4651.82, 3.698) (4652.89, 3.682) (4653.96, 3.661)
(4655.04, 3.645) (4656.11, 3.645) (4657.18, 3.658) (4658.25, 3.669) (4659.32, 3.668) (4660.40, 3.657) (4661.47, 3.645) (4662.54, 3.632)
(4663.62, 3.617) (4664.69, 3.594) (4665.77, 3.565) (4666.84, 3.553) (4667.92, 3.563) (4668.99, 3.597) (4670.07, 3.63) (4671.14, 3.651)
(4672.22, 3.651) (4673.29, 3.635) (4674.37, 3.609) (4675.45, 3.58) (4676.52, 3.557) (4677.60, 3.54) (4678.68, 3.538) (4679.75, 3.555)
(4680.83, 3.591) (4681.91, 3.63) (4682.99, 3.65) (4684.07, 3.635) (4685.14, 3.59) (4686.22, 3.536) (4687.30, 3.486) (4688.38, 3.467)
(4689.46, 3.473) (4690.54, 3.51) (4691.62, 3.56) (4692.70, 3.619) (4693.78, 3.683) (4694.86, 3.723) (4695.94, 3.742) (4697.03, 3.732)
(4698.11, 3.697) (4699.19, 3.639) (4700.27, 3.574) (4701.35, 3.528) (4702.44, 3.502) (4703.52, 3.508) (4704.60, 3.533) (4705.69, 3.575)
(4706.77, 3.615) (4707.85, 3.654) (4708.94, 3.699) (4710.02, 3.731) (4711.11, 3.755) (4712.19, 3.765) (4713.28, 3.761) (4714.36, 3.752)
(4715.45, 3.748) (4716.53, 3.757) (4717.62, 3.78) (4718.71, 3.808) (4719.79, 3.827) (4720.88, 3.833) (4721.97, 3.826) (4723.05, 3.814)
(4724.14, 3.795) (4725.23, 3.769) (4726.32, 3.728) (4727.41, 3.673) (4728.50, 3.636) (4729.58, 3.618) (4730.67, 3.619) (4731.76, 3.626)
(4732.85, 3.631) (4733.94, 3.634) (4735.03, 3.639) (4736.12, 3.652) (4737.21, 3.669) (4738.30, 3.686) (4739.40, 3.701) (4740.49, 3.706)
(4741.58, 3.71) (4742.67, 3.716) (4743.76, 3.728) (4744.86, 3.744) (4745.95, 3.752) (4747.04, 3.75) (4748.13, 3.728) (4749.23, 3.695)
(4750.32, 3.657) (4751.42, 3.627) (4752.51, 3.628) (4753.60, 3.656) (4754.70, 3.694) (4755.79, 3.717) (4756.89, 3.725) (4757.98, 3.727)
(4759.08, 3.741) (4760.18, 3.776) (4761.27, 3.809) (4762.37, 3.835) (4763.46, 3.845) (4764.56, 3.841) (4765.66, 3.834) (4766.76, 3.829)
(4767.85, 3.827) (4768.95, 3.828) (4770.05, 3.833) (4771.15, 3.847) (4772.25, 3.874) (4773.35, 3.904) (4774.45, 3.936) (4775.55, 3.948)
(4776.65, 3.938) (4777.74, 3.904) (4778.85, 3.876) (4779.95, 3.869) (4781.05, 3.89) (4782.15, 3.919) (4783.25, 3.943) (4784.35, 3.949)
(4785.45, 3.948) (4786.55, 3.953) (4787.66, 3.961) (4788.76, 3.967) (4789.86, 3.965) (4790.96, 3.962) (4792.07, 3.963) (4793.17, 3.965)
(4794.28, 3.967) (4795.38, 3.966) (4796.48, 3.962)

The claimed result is 1.13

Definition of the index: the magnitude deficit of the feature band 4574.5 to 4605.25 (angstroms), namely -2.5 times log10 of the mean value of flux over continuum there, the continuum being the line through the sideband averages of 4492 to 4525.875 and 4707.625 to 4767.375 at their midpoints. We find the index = 0.12 mag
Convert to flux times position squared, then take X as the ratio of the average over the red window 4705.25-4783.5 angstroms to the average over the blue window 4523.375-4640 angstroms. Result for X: 1.1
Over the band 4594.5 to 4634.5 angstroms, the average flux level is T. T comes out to 3.57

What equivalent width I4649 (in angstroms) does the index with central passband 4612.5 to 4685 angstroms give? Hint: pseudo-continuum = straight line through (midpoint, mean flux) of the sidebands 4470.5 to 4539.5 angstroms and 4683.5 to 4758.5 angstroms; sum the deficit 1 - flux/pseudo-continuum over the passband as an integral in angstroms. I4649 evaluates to 5.75 angstroms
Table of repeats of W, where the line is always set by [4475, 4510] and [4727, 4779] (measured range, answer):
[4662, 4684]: 2.2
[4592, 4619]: 3.5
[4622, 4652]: 4.1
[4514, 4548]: 4.8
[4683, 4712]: 2.3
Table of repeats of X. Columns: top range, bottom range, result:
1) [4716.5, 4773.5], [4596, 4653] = 1.10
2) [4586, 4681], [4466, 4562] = 0.91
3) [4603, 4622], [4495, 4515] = 0.84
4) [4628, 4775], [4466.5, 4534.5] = 0.91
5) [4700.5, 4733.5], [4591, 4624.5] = 1.07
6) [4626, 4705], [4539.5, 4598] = 1.00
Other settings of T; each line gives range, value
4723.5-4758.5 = 3.69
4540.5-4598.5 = 3.74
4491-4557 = 4.08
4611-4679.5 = 3.58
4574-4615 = 3.72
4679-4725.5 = 3.66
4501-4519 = 4.36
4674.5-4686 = 3.59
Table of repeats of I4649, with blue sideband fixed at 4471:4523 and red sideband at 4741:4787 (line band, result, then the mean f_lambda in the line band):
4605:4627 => 3.28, 3.55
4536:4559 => 3.75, 3.63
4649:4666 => 1.75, 3.65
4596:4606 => 1.40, 3.62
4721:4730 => 0.38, 3.74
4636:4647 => 1.39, 3.59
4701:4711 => 0.88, 3.6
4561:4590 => 3.35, 3.78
